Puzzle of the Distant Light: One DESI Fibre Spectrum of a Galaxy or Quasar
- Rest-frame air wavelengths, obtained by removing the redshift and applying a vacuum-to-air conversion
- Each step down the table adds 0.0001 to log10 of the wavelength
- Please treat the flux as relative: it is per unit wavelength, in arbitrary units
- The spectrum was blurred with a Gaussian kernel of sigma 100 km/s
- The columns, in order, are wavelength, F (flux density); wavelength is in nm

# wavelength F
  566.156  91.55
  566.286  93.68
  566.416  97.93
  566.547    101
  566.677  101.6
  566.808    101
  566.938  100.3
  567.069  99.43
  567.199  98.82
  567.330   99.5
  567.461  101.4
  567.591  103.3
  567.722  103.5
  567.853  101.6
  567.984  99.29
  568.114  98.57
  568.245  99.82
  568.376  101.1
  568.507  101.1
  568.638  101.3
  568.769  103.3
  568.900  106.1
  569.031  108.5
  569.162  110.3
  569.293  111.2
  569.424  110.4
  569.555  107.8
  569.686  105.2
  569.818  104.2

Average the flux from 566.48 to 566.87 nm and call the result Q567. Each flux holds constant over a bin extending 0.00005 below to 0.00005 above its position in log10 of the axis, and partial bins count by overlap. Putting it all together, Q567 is 101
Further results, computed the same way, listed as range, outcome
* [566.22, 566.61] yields 97.6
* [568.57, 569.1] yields 105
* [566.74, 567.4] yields 99.7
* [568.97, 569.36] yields 110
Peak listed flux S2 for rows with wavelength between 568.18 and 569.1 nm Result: 108.5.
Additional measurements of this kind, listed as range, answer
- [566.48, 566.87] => 101.6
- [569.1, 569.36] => 111.2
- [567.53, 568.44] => 103.5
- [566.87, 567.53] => 101.4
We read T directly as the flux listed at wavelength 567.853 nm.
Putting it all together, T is 101.6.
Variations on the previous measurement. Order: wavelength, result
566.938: 100.3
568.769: 103.3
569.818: 104.2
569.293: 111.2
